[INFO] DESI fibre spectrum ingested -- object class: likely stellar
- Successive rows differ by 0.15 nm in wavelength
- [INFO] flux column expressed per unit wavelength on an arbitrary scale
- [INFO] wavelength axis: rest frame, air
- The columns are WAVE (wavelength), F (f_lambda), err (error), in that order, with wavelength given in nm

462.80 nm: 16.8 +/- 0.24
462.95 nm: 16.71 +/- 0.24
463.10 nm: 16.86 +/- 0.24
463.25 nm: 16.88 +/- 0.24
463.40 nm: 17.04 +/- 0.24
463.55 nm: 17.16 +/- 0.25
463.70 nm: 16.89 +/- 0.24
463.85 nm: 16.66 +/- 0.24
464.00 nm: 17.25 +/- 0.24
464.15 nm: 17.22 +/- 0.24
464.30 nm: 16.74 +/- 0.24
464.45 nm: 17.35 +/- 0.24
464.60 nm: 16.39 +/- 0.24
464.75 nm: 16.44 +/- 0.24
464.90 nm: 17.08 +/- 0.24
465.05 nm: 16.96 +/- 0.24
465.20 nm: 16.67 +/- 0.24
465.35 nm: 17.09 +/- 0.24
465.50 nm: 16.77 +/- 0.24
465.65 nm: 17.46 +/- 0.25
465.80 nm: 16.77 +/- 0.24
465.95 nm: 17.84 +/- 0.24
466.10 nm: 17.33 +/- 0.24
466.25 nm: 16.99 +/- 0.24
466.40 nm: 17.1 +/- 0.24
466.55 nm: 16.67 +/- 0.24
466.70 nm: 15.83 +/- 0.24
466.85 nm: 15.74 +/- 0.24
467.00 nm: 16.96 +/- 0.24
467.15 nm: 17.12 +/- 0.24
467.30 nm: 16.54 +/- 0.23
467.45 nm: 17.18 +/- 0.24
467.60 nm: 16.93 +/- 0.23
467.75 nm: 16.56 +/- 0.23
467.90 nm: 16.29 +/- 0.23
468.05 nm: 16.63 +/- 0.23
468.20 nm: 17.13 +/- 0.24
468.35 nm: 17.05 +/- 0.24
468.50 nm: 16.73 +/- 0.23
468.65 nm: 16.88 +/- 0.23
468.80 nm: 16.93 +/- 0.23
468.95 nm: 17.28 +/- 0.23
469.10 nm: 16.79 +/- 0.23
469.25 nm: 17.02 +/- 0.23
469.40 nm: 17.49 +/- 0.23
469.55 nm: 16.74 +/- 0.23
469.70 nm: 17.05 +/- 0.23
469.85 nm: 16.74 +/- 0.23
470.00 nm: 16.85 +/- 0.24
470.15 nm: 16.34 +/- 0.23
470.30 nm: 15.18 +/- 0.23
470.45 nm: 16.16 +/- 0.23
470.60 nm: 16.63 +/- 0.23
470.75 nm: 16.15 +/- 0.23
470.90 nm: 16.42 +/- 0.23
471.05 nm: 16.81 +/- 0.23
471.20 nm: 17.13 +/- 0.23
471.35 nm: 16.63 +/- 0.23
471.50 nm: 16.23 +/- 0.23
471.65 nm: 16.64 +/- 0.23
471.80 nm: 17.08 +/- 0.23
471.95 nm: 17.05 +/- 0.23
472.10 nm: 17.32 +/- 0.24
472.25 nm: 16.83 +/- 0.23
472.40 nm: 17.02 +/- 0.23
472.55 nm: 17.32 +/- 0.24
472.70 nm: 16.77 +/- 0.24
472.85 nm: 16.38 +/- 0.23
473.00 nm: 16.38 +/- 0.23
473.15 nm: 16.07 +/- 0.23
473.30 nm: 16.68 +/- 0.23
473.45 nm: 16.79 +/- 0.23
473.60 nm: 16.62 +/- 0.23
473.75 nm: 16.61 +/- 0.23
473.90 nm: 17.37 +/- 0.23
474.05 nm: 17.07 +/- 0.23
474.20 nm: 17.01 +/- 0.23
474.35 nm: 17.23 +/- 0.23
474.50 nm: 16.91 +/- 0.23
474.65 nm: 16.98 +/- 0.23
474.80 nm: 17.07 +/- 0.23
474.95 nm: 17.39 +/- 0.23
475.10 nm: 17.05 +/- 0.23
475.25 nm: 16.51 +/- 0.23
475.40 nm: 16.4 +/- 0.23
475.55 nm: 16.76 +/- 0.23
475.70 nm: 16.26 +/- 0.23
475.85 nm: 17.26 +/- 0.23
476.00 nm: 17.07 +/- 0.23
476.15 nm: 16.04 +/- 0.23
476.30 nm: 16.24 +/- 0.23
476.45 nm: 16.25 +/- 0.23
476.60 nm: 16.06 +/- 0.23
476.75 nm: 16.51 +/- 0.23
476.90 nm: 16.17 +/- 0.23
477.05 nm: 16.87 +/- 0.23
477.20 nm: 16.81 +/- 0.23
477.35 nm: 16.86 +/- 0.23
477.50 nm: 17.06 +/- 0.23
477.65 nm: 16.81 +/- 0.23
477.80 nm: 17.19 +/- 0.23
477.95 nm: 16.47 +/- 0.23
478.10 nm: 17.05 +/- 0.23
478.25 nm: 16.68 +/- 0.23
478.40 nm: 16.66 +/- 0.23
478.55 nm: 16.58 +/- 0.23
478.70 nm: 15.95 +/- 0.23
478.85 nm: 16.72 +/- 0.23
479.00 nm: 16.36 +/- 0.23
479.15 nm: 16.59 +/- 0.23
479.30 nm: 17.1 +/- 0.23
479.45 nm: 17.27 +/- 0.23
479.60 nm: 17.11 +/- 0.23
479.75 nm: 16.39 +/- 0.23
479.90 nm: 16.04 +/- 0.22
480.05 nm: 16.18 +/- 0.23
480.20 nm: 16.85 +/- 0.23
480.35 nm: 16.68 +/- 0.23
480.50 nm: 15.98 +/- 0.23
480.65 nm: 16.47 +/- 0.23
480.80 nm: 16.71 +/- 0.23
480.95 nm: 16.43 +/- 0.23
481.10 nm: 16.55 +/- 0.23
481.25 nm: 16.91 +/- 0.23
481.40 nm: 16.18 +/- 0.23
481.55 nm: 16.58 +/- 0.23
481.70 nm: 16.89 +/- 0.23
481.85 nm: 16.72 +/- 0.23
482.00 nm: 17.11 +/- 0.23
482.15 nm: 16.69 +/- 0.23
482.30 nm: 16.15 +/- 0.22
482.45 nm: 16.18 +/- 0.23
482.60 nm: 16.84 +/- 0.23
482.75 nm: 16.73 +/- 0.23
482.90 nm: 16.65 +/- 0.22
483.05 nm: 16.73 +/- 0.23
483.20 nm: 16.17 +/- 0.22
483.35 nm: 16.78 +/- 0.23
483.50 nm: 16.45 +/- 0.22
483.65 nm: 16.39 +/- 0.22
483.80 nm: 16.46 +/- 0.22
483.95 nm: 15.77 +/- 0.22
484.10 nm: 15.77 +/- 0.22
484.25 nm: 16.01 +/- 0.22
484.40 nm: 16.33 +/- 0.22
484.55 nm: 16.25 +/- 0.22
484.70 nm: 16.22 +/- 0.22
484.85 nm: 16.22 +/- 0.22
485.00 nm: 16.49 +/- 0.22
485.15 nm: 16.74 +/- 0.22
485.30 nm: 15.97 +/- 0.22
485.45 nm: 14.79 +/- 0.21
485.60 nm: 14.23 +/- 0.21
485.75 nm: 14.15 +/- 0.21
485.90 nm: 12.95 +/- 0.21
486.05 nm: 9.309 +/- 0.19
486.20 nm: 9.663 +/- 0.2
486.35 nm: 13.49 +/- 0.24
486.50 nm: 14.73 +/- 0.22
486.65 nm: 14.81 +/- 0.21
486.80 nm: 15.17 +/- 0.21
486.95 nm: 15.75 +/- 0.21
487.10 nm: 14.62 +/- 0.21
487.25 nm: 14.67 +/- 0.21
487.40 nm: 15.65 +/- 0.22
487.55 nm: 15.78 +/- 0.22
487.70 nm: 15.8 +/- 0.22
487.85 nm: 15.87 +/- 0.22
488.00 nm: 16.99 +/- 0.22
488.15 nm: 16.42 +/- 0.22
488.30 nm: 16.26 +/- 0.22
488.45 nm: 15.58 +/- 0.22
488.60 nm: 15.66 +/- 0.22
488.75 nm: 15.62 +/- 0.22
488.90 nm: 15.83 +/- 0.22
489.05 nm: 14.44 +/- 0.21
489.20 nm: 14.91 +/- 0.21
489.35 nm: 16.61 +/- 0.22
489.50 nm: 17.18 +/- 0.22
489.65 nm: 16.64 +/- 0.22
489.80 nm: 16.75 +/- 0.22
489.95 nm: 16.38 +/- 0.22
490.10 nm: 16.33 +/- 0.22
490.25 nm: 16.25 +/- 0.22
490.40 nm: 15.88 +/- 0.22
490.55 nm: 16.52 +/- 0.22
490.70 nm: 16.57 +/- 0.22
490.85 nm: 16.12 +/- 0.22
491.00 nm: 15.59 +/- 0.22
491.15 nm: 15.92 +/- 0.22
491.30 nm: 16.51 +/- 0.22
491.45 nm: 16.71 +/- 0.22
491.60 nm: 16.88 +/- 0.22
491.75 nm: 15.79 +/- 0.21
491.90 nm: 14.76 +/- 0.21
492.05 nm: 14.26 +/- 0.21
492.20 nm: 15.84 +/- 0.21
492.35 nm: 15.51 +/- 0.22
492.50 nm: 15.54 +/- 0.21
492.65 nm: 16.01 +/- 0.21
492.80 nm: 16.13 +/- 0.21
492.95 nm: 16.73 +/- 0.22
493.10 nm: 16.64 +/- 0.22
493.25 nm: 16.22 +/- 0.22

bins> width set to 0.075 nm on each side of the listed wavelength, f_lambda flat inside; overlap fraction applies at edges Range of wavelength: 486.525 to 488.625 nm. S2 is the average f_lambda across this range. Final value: 15.6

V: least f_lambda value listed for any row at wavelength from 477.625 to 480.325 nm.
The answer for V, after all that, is 15.95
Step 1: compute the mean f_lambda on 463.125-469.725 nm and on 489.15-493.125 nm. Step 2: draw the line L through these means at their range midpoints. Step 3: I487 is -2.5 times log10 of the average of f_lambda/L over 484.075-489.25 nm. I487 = 0.08 mag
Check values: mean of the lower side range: 16.9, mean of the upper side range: 16.1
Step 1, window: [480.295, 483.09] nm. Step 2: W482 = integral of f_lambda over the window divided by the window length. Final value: 16.6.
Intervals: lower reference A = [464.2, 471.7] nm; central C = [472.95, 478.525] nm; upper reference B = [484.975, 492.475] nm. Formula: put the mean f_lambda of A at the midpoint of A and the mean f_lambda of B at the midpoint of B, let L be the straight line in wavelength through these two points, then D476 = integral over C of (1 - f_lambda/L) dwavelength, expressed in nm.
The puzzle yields -0.16 nm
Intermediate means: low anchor 16.8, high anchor 15.4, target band 16.7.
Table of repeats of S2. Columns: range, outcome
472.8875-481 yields 16.7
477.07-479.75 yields 16.8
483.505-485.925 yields 15.8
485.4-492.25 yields 15.4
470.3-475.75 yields 16.8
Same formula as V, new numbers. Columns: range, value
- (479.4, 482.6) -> 15.98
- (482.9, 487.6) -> 9.309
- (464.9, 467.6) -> 15.74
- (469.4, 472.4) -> 15.18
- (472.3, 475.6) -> 16.07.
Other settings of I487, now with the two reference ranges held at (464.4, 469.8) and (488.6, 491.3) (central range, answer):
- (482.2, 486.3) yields 0.05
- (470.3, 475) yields -0.01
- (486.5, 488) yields 0.05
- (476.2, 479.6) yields -0.01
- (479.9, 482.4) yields -0.01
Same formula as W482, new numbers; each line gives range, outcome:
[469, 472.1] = 16.7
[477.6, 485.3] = 16.5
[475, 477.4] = 16.6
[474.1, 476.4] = 16.8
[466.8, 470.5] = 16.7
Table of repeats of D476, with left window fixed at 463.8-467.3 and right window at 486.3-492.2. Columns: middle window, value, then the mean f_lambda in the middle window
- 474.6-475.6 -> -0.03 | 16.9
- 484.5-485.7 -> 0.01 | 15.8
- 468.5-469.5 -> -0.02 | 17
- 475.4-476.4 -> -0.01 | 16.6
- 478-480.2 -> -0.05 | 16.6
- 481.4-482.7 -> -0.04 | 16.6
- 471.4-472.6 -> -0.02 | 16.9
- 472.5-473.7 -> -0.01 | 16.6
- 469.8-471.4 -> 0.02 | 16.5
